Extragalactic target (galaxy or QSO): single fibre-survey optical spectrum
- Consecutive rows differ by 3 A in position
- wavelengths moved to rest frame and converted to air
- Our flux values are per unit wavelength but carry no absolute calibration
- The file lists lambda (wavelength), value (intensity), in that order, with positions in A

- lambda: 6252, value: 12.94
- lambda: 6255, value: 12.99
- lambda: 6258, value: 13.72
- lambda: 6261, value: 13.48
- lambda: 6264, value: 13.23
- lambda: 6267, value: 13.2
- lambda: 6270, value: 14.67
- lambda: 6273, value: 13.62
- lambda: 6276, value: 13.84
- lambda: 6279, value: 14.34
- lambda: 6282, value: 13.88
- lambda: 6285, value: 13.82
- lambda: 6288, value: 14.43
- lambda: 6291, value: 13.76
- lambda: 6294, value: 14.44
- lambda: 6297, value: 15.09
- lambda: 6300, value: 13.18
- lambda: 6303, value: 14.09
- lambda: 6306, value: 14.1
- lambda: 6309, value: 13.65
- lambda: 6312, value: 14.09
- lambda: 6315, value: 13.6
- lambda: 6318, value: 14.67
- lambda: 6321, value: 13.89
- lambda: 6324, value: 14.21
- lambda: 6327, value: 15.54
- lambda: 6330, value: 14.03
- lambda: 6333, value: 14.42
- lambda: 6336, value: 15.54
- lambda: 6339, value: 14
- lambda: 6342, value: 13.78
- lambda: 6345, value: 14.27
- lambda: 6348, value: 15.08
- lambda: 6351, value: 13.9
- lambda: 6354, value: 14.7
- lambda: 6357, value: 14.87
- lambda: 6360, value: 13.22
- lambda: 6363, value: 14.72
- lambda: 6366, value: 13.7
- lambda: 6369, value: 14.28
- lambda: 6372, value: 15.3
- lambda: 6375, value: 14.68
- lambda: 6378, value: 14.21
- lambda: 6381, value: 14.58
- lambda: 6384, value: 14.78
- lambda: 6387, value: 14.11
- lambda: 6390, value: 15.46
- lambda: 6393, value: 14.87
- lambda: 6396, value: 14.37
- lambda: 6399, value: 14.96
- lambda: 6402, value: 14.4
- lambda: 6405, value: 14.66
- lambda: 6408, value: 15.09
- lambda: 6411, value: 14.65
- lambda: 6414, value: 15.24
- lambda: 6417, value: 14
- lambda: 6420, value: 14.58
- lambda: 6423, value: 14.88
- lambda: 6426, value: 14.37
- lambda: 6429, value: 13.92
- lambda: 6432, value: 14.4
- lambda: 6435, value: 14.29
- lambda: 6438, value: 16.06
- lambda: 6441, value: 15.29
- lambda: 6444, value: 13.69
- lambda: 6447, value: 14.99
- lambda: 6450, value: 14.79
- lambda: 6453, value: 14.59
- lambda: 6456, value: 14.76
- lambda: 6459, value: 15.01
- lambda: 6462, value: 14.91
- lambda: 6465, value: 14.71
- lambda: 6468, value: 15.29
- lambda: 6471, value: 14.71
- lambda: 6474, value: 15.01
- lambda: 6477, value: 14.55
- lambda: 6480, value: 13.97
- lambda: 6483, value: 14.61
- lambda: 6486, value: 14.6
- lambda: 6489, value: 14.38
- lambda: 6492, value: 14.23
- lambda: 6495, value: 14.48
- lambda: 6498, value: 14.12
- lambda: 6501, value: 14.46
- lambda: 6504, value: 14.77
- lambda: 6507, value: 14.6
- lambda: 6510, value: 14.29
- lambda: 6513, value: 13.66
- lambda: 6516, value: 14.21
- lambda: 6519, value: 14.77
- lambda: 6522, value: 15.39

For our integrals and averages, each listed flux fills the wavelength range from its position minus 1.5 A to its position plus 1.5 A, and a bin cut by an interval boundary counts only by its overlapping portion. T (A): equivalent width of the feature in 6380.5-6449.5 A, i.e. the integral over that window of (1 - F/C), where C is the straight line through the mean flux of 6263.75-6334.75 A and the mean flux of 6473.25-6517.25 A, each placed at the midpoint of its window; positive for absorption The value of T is -2.0 A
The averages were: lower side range 14.1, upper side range 14.4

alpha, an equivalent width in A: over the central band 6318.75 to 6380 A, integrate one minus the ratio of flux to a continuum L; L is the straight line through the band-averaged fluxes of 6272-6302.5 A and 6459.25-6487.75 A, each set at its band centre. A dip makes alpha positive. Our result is -0.6 A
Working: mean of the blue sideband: 14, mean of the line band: 14.4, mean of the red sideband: 14.7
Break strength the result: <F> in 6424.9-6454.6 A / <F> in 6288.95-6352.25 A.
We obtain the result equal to 1.03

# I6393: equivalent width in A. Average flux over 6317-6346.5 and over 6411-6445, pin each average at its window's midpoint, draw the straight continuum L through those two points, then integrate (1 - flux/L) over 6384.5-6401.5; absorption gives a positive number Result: -0.2 A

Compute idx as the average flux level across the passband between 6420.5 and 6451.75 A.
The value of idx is 14.7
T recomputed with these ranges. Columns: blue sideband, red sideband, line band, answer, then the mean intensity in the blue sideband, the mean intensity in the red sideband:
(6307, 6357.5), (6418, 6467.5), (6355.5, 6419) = -0.2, 14.4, 14.7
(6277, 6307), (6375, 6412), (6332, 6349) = -0.1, 14.1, 14.7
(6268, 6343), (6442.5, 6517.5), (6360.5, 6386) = -0.3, 14.2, 14.5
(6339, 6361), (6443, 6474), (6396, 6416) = -0.3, 14.3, 14.8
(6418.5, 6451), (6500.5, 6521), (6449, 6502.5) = -0.3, 14.7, 14.4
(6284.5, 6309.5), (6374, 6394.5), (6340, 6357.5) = 0.0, 14.1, 14.7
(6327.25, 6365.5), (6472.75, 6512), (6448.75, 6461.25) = -0.3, 14.4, 14.5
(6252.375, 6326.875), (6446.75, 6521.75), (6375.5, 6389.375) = -0.3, 13.9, 14.6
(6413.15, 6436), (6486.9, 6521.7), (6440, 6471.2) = -0.8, 14.4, 14.4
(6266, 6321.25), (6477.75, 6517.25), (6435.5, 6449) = -0.7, 14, 14.3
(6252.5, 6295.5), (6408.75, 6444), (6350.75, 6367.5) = 0.1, 13.8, 14.7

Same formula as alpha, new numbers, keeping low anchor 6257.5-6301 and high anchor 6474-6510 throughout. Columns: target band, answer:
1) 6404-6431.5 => -0.6 A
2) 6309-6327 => -0.2 A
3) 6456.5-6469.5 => -0.5 A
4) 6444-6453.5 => -0.2 A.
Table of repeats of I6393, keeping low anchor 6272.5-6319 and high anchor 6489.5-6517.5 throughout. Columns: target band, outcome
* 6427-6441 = -0.5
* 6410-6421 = -0.3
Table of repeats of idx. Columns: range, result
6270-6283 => 14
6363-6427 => 14.6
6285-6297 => 14.3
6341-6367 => 14.3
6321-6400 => 14.5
